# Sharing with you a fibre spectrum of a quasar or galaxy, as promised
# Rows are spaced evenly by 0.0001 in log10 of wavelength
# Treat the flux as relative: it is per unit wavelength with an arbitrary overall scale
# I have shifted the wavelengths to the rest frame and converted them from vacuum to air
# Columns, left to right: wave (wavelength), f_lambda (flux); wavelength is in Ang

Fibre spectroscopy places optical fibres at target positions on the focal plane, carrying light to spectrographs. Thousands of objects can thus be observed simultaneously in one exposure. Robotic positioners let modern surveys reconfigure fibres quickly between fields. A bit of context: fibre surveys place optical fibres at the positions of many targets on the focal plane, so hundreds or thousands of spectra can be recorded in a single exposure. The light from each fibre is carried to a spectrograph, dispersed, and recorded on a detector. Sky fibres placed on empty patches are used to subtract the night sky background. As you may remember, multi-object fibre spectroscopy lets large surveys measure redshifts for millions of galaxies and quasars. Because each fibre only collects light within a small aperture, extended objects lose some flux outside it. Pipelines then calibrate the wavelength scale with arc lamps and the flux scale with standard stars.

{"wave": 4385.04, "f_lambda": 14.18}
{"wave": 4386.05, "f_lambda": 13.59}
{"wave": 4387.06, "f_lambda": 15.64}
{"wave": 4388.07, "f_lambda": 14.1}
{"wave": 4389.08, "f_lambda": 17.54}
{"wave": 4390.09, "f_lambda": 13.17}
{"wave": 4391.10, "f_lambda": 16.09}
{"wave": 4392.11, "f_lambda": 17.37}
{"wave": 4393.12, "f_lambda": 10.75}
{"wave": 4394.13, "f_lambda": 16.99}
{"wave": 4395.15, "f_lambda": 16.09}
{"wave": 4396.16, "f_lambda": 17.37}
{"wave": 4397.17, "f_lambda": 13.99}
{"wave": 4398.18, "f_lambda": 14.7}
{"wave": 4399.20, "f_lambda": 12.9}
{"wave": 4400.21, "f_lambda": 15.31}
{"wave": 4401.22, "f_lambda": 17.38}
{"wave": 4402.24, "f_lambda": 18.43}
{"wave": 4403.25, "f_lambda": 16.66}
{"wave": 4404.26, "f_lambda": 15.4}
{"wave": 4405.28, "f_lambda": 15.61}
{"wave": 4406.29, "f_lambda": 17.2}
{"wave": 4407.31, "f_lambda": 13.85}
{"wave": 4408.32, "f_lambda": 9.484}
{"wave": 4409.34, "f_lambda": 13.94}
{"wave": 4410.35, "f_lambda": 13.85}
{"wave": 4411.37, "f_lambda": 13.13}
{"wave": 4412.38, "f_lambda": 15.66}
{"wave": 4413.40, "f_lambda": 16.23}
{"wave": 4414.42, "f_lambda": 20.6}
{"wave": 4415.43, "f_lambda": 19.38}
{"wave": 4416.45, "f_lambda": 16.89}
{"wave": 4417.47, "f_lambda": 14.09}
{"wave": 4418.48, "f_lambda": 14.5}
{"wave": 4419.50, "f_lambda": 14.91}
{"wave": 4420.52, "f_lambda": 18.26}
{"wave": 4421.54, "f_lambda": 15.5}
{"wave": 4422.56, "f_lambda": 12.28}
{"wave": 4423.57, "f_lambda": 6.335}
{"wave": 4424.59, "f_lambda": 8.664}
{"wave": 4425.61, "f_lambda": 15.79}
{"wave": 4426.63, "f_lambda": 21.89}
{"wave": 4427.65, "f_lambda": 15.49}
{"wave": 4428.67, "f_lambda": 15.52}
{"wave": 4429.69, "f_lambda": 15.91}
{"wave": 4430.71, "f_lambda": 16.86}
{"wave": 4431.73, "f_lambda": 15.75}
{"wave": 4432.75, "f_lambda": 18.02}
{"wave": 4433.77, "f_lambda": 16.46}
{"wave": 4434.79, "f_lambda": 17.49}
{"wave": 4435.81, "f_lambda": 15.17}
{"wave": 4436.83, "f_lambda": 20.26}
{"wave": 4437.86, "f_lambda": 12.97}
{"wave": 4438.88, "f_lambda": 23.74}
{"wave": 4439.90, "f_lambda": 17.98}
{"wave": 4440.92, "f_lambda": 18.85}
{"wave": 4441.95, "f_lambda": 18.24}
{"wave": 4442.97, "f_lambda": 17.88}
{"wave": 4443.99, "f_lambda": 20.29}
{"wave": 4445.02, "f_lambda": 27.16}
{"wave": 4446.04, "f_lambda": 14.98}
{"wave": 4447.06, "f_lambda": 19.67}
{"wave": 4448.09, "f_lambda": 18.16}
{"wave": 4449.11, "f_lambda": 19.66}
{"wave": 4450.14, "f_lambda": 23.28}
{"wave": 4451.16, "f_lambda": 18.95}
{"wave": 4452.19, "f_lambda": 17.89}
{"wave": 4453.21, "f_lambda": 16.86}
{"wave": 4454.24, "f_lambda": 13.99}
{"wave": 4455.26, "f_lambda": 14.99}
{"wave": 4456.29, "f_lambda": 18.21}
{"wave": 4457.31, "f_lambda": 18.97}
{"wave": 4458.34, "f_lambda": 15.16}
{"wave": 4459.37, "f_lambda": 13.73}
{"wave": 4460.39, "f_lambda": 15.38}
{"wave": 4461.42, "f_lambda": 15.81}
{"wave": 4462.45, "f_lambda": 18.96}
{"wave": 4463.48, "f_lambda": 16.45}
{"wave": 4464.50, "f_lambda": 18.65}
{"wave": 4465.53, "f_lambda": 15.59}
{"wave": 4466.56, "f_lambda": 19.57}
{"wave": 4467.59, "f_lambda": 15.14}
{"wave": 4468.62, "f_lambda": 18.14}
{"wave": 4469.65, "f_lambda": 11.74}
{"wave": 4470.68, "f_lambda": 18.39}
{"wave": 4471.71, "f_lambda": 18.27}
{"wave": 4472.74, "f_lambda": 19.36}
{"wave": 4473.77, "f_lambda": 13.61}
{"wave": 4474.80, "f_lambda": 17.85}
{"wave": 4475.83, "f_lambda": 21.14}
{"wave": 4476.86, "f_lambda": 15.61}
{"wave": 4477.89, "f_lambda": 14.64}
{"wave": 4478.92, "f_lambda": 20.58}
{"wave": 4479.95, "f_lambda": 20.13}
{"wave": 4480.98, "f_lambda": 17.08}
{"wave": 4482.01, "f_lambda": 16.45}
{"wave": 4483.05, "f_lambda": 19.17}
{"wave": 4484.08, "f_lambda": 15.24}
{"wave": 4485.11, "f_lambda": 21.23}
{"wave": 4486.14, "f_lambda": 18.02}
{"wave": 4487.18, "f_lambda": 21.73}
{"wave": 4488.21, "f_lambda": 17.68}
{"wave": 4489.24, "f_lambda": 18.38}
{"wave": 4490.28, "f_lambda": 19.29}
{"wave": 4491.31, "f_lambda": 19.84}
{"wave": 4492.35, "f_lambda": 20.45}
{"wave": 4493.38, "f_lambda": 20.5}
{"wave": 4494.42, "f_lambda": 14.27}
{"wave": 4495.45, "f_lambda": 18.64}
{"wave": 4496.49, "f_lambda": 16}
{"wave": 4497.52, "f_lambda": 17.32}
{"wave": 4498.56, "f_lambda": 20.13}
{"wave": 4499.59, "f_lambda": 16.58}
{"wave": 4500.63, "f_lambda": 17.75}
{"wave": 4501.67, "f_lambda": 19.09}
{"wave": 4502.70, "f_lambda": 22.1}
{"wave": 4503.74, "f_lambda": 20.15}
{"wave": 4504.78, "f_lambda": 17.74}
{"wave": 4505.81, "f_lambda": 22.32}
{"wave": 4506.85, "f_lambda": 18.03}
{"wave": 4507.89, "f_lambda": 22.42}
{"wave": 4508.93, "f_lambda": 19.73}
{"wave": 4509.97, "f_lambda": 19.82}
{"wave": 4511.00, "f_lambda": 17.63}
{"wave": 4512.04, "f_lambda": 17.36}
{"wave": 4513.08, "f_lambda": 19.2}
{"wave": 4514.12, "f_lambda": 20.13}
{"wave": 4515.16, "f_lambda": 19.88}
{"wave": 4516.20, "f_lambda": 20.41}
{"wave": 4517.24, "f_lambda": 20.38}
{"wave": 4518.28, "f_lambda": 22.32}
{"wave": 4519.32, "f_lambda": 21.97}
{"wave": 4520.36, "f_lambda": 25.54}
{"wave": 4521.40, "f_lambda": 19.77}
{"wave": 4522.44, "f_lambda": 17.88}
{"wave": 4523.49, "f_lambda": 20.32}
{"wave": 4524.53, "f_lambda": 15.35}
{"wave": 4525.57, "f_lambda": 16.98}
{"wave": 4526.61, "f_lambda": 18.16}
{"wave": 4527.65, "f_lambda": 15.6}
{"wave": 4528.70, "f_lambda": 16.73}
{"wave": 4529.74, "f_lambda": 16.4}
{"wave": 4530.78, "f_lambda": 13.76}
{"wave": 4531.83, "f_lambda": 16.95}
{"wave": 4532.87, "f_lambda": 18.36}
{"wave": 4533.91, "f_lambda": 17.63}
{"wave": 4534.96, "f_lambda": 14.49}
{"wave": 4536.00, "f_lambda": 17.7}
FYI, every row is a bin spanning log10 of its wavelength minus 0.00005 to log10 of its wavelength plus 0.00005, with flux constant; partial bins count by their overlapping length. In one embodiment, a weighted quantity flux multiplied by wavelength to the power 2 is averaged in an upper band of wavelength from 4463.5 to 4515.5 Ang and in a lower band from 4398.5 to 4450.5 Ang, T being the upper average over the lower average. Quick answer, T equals 1.1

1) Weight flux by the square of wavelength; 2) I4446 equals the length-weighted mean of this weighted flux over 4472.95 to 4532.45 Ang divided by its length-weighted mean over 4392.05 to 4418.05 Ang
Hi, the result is 1.26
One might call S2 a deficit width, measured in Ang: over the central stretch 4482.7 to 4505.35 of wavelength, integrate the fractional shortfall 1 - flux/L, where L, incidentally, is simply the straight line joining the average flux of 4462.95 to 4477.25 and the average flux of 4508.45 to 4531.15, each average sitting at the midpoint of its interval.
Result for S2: -0.91 Ang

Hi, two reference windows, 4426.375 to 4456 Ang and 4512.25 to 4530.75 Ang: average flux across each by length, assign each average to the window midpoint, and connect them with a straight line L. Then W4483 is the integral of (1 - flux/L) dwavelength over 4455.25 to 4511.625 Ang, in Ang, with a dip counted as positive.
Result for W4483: 1.6 Ang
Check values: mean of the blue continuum 18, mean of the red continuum 19.1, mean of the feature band 18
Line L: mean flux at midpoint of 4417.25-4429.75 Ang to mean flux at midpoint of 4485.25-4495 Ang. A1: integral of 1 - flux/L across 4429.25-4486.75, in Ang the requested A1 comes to -3.19 Ang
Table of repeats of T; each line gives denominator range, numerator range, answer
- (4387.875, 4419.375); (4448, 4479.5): 1.15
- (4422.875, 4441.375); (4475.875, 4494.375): 1.17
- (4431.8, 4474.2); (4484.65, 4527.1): 1.12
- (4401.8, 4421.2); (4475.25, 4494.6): 1.22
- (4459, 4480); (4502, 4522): 1.22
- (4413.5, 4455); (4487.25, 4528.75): 1.15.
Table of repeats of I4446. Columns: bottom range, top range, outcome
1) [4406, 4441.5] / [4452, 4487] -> 1.11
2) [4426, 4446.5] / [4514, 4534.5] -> 1.08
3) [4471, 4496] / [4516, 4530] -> 1.06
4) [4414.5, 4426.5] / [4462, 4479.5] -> 1.20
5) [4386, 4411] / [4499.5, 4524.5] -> 1.39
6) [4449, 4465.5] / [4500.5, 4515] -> 1.17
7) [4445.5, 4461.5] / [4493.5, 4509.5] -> 1.11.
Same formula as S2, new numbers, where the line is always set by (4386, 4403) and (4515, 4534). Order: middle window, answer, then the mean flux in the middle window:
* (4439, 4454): -2.3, 19.3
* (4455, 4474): 0.5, 16.7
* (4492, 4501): 0.0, 17.9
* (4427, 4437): -0.2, 16.7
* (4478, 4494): -1.1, 18.9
